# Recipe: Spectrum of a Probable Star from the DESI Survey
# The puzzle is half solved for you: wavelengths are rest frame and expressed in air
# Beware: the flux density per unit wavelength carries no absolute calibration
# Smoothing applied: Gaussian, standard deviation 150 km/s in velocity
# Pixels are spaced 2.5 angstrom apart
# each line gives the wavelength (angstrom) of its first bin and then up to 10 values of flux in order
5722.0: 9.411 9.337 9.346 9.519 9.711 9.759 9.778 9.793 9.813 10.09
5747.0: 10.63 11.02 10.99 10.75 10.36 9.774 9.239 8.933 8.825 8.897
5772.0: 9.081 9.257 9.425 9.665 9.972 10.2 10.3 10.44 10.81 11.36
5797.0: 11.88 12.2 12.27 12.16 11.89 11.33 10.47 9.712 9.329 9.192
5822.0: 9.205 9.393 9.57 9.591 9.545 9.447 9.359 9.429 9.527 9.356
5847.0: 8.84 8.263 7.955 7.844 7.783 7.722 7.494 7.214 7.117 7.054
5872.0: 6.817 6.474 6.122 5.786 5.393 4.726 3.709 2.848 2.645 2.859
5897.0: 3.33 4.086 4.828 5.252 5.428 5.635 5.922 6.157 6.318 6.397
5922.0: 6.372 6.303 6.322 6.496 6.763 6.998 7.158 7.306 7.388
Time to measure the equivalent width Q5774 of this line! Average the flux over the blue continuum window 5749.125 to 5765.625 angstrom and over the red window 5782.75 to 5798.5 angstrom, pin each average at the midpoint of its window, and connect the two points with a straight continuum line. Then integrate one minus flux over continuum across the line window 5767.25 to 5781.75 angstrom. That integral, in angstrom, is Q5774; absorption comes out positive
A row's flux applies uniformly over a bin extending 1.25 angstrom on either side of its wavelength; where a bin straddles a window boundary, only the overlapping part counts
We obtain 1.66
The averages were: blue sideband 10.1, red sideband 10.8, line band 9.28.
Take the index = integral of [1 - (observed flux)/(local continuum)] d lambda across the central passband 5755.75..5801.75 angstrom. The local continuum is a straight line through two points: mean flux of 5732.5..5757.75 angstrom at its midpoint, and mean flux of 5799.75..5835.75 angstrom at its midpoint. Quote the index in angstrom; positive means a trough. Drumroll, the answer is 0.87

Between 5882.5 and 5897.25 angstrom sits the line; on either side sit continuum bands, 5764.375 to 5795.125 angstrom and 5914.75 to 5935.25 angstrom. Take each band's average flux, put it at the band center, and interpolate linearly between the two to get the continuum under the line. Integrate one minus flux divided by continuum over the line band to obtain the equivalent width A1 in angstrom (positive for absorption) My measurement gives 7.7 angstrom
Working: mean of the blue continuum 9.78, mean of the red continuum 6.47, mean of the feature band 3.46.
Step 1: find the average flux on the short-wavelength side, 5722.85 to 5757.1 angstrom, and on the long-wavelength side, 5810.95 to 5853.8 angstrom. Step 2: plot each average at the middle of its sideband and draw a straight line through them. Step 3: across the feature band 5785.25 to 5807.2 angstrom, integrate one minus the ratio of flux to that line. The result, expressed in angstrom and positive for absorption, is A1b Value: -4.2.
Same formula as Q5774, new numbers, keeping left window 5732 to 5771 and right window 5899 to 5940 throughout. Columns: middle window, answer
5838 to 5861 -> -2.4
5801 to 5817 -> -4.7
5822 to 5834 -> -1.9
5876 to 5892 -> 5.5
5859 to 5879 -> 0.9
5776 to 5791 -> -1.4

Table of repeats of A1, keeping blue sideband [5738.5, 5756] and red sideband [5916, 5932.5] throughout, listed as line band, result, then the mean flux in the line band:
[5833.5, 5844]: -1.3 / 9.43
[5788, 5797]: -1.5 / 11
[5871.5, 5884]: 2.5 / 5.99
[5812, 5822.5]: -0.8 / 9.5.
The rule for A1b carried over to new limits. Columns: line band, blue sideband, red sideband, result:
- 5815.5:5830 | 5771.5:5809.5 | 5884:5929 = -0.3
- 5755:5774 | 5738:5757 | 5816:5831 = 1.6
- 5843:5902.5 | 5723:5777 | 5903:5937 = 9.5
